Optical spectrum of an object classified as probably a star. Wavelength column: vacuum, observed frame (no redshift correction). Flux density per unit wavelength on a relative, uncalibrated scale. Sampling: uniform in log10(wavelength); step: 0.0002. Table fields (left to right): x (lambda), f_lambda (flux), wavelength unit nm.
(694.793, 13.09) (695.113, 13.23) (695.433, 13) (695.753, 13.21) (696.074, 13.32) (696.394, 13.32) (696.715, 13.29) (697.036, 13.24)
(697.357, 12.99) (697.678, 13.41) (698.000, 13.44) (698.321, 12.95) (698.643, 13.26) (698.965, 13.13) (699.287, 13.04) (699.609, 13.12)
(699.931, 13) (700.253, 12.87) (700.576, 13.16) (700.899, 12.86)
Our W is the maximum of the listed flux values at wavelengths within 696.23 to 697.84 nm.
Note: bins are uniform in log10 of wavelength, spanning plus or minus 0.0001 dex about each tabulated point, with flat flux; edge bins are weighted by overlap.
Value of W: 13.41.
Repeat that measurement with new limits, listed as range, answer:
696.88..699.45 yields 13.44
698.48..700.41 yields 13.26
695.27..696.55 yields 13.32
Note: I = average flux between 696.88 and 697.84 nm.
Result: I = 13.2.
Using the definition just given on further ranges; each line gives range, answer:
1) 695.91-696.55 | 13.3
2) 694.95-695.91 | 13.2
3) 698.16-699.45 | 13.1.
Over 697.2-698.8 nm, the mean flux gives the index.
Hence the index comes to 13.2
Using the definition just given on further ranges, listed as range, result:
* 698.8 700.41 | 13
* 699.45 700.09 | 13.1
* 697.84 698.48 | 13.2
